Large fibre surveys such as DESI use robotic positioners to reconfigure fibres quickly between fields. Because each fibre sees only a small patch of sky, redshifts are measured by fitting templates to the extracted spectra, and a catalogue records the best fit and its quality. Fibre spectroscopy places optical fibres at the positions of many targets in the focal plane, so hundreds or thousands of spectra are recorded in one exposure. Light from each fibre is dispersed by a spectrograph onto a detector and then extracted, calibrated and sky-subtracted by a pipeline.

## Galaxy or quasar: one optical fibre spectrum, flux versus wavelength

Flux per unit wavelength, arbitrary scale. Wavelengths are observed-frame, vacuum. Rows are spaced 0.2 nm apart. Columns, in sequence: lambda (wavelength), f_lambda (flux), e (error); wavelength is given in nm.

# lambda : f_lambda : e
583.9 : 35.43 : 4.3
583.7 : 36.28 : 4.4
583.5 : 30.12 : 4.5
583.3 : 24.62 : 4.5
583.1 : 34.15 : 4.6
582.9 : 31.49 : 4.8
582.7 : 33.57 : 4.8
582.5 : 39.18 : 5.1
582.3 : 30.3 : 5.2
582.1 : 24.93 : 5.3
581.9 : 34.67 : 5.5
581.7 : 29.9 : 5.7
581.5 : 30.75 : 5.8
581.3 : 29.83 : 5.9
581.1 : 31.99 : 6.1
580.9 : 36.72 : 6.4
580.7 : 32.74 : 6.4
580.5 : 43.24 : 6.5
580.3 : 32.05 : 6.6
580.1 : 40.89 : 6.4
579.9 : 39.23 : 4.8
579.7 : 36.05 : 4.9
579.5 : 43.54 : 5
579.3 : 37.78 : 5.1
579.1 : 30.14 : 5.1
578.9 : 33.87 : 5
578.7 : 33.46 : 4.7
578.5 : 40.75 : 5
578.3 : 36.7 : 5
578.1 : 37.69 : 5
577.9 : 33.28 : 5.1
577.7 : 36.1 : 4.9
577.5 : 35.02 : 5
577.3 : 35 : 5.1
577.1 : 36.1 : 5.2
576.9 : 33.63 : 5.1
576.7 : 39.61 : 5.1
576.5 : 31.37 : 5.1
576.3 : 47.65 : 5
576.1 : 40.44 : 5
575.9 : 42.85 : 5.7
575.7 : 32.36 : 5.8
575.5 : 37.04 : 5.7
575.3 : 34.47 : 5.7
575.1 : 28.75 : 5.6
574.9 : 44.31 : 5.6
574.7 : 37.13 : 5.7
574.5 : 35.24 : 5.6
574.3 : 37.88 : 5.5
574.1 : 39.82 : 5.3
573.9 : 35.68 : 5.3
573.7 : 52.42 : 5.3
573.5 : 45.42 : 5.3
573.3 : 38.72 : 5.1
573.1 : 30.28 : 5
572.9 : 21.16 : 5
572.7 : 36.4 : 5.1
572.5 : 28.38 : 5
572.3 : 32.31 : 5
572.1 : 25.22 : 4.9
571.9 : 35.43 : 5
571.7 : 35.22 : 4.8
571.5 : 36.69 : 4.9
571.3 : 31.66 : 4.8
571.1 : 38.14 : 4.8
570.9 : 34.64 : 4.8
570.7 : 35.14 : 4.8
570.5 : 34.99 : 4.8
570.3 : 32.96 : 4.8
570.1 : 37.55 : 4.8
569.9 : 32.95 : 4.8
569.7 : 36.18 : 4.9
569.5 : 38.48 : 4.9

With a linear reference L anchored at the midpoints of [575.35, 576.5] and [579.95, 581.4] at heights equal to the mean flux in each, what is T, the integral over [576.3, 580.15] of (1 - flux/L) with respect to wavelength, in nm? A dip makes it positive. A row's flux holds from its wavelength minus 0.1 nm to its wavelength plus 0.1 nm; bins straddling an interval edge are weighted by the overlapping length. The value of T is 0.08 nm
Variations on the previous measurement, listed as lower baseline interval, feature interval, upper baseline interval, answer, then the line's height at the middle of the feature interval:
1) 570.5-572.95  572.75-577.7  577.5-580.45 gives -0.36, 34.7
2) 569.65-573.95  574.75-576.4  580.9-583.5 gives -0.24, 33.6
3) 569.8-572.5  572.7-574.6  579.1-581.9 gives -0.17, 34.3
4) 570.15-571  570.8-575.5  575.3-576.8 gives 0.12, 36.4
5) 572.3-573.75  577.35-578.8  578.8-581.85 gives -0.03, 35.3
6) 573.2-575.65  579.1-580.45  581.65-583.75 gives -0.14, 34.2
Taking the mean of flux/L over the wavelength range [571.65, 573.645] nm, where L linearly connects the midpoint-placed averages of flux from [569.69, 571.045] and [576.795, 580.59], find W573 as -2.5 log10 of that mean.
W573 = 0.07 mag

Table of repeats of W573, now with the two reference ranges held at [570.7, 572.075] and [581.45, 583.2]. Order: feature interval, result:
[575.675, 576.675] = -0.17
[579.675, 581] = -0.15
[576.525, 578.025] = -0.06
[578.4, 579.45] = -0.08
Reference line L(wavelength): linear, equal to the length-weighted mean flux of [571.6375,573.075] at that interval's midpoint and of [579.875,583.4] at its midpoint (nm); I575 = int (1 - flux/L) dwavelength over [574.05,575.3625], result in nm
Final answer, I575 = -0.24 nm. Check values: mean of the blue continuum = 30.5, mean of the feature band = 36.8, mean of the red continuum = 33.2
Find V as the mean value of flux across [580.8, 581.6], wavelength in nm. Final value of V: 32.3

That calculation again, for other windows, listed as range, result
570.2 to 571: 34.4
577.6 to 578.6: 36.9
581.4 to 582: 31.8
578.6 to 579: 33.7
